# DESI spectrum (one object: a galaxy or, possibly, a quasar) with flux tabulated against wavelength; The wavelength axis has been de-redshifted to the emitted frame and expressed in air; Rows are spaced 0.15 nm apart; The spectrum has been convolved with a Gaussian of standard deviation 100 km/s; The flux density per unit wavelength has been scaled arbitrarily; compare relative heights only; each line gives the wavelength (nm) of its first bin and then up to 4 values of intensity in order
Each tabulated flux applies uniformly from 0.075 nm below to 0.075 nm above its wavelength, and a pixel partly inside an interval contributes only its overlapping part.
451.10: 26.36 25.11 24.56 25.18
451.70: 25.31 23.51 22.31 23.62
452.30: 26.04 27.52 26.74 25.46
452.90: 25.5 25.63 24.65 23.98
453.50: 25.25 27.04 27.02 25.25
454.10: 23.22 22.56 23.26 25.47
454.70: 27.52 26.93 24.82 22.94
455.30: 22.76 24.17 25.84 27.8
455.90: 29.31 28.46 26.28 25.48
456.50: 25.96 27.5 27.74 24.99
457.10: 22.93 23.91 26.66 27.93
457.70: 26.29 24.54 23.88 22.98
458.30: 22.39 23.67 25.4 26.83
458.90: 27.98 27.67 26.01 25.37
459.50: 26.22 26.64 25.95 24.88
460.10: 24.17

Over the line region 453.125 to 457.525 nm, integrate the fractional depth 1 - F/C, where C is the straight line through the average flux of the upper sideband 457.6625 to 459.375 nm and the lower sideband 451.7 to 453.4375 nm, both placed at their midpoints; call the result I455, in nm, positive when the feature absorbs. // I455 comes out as -0.07 nm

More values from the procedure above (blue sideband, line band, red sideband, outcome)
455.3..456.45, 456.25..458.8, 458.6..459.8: 0.12 nm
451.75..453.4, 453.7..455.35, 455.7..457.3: 0.06 nm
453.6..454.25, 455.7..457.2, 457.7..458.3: -0.13 nm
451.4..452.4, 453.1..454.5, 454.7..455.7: 0.00 nm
